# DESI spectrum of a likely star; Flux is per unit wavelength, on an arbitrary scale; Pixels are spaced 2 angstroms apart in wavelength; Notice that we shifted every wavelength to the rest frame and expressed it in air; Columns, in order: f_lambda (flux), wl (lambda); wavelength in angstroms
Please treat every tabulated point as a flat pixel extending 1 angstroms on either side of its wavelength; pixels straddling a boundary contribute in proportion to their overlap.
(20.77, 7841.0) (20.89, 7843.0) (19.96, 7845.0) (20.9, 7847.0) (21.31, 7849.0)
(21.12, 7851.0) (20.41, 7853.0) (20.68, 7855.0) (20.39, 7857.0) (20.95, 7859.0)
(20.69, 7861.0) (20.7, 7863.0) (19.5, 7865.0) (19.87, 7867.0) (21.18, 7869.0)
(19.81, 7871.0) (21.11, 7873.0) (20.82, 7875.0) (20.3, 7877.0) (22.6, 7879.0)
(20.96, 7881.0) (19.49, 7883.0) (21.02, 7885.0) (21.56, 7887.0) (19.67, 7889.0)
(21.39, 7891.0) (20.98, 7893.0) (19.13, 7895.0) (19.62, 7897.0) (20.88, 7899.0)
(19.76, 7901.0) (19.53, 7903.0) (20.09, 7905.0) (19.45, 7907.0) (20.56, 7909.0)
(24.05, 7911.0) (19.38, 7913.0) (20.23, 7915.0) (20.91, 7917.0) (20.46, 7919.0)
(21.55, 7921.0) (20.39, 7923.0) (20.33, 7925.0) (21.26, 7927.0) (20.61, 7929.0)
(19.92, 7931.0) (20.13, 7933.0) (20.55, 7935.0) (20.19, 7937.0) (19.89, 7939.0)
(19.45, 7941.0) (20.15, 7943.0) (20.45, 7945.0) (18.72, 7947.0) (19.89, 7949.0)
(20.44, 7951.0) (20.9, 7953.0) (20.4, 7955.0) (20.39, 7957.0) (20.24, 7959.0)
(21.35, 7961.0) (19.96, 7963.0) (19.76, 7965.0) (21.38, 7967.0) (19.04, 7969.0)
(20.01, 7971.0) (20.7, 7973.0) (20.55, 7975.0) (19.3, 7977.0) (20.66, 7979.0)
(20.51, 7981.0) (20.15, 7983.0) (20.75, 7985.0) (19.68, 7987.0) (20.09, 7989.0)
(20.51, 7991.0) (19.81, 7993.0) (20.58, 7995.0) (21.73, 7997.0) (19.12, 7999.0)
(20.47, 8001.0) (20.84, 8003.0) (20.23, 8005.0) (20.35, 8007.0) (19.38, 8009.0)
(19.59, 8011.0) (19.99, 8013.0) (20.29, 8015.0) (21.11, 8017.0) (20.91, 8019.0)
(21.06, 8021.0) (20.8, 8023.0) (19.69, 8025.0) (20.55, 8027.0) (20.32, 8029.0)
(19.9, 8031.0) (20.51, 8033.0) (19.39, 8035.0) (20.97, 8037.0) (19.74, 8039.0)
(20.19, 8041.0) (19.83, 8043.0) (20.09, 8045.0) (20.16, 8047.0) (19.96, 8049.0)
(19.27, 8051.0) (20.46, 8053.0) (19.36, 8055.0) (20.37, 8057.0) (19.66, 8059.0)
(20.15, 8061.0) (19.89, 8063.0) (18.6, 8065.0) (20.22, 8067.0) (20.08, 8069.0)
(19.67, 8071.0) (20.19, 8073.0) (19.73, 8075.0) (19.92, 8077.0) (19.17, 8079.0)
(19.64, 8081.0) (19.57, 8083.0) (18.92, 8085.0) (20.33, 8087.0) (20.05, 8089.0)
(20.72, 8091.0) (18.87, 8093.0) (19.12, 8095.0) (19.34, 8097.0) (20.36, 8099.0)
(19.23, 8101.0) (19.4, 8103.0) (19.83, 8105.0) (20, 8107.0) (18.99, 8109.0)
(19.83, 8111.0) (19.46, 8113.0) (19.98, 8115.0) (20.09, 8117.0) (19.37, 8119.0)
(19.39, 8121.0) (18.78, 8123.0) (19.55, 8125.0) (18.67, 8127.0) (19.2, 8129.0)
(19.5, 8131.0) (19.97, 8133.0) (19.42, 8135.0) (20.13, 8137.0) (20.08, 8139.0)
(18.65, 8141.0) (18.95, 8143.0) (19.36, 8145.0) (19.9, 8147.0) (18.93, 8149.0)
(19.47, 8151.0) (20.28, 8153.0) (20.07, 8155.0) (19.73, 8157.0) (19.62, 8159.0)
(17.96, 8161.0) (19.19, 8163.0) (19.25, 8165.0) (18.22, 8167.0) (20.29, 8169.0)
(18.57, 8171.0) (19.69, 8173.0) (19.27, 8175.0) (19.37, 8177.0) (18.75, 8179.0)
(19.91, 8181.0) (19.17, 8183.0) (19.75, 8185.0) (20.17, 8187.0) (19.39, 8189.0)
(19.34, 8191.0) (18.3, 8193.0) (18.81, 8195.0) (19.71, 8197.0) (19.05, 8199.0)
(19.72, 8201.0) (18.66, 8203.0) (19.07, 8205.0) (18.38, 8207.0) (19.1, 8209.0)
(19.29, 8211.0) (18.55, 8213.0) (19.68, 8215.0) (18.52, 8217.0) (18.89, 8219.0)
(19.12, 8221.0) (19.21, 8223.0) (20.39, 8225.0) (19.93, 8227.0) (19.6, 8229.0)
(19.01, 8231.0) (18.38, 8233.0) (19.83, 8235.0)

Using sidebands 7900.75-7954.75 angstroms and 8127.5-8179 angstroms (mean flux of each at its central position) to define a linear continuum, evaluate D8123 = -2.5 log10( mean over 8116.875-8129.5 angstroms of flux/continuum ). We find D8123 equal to 0.02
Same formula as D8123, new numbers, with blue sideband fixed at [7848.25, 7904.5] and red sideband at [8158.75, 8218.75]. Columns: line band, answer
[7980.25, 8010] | -0.014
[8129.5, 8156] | -0.013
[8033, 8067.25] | -0.008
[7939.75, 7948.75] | 0.029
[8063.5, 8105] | -0.003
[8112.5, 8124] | -0.003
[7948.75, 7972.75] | -0.009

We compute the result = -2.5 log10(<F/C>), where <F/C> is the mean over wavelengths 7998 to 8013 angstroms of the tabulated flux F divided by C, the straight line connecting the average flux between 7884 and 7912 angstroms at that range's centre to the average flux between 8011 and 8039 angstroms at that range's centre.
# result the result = 0.021 mag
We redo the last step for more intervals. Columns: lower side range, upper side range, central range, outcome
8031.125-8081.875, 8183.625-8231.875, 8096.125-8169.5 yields 0.005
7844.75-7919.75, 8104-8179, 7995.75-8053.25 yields -0.016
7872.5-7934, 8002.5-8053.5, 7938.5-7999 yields 0.008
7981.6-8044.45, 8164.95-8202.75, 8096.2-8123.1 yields 0.006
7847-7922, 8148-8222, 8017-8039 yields -0.025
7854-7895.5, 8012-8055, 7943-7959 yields 0.014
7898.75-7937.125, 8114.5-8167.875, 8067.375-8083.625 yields -0.003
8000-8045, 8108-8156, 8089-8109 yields 0.005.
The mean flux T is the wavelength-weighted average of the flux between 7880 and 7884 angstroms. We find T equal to 20.2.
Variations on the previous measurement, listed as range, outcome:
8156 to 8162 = 19.1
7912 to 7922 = 20.5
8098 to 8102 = 19.8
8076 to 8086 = 19.4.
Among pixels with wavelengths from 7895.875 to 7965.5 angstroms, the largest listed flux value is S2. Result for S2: 24.05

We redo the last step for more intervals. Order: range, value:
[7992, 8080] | 21.73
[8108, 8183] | 20.29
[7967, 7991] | 21.38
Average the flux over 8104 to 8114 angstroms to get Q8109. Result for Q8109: 19.6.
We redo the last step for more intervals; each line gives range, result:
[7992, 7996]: 20.2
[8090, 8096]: 19.6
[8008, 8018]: 20.1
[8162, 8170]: 19.2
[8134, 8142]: 19.6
